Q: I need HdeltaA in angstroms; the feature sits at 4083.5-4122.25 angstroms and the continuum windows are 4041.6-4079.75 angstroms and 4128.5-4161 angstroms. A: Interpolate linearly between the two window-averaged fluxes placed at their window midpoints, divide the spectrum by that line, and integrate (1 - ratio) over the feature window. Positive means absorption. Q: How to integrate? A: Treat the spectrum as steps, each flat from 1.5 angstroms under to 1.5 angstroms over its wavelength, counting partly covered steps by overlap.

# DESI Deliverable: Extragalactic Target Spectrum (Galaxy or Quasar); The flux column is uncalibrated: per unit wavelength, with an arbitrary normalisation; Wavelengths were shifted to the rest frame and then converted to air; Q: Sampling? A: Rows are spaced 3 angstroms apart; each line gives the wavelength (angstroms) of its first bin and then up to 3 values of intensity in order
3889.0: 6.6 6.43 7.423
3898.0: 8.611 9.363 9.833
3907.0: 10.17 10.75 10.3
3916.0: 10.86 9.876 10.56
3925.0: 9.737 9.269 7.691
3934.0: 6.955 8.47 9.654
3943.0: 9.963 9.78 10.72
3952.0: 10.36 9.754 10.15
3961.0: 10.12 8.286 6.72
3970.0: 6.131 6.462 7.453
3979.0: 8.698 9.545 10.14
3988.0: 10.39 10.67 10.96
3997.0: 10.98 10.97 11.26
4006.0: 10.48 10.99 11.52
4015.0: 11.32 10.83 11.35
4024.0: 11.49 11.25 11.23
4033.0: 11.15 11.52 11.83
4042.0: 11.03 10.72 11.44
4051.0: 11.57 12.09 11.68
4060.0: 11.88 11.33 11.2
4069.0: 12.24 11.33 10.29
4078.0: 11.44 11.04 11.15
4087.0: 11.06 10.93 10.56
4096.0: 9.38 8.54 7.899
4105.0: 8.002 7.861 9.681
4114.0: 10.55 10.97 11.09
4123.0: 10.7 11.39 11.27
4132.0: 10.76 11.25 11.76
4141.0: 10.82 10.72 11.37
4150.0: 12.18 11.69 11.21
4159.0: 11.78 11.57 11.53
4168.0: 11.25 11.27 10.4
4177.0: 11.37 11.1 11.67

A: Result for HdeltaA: 5.4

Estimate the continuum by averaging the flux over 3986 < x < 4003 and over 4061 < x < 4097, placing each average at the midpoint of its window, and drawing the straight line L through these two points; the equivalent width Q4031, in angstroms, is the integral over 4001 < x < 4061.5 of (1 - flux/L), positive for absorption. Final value -2.3 angstroms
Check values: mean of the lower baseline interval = 10.8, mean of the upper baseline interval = 11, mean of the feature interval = 11.3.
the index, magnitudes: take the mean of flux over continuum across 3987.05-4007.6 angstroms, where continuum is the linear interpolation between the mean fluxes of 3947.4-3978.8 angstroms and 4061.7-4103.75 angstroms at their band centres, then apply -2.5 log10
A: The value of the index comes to -0.18 mag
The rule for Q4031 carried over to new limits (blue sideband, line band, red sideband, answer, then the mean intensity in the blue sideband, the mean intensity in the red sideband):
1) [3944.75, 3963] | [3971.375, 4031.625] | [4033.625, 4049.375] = 2.12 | 10.1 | 11.3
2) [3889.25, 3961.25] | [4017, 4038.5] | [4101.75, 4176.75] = -2.61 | 9.39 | 10.8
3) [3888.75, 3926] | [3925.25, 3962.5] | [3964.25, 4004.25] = -0.53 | 9.35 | 9.22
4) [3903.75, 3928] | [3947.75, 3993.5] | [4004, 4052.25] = 7.00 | 10.2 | 11.2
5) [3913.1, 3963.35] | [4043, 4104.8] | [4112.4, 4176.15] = -1.00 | 9.62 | 11.2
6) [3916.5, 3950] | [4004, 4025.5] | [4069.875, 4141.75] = -2.80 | 9.36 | 10.4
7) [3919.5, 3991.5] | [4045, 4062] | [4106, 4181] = -2.63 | 9.06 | 11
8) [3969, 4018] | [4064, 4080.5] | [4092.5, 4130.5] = -2.39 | 9.94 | 9.82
